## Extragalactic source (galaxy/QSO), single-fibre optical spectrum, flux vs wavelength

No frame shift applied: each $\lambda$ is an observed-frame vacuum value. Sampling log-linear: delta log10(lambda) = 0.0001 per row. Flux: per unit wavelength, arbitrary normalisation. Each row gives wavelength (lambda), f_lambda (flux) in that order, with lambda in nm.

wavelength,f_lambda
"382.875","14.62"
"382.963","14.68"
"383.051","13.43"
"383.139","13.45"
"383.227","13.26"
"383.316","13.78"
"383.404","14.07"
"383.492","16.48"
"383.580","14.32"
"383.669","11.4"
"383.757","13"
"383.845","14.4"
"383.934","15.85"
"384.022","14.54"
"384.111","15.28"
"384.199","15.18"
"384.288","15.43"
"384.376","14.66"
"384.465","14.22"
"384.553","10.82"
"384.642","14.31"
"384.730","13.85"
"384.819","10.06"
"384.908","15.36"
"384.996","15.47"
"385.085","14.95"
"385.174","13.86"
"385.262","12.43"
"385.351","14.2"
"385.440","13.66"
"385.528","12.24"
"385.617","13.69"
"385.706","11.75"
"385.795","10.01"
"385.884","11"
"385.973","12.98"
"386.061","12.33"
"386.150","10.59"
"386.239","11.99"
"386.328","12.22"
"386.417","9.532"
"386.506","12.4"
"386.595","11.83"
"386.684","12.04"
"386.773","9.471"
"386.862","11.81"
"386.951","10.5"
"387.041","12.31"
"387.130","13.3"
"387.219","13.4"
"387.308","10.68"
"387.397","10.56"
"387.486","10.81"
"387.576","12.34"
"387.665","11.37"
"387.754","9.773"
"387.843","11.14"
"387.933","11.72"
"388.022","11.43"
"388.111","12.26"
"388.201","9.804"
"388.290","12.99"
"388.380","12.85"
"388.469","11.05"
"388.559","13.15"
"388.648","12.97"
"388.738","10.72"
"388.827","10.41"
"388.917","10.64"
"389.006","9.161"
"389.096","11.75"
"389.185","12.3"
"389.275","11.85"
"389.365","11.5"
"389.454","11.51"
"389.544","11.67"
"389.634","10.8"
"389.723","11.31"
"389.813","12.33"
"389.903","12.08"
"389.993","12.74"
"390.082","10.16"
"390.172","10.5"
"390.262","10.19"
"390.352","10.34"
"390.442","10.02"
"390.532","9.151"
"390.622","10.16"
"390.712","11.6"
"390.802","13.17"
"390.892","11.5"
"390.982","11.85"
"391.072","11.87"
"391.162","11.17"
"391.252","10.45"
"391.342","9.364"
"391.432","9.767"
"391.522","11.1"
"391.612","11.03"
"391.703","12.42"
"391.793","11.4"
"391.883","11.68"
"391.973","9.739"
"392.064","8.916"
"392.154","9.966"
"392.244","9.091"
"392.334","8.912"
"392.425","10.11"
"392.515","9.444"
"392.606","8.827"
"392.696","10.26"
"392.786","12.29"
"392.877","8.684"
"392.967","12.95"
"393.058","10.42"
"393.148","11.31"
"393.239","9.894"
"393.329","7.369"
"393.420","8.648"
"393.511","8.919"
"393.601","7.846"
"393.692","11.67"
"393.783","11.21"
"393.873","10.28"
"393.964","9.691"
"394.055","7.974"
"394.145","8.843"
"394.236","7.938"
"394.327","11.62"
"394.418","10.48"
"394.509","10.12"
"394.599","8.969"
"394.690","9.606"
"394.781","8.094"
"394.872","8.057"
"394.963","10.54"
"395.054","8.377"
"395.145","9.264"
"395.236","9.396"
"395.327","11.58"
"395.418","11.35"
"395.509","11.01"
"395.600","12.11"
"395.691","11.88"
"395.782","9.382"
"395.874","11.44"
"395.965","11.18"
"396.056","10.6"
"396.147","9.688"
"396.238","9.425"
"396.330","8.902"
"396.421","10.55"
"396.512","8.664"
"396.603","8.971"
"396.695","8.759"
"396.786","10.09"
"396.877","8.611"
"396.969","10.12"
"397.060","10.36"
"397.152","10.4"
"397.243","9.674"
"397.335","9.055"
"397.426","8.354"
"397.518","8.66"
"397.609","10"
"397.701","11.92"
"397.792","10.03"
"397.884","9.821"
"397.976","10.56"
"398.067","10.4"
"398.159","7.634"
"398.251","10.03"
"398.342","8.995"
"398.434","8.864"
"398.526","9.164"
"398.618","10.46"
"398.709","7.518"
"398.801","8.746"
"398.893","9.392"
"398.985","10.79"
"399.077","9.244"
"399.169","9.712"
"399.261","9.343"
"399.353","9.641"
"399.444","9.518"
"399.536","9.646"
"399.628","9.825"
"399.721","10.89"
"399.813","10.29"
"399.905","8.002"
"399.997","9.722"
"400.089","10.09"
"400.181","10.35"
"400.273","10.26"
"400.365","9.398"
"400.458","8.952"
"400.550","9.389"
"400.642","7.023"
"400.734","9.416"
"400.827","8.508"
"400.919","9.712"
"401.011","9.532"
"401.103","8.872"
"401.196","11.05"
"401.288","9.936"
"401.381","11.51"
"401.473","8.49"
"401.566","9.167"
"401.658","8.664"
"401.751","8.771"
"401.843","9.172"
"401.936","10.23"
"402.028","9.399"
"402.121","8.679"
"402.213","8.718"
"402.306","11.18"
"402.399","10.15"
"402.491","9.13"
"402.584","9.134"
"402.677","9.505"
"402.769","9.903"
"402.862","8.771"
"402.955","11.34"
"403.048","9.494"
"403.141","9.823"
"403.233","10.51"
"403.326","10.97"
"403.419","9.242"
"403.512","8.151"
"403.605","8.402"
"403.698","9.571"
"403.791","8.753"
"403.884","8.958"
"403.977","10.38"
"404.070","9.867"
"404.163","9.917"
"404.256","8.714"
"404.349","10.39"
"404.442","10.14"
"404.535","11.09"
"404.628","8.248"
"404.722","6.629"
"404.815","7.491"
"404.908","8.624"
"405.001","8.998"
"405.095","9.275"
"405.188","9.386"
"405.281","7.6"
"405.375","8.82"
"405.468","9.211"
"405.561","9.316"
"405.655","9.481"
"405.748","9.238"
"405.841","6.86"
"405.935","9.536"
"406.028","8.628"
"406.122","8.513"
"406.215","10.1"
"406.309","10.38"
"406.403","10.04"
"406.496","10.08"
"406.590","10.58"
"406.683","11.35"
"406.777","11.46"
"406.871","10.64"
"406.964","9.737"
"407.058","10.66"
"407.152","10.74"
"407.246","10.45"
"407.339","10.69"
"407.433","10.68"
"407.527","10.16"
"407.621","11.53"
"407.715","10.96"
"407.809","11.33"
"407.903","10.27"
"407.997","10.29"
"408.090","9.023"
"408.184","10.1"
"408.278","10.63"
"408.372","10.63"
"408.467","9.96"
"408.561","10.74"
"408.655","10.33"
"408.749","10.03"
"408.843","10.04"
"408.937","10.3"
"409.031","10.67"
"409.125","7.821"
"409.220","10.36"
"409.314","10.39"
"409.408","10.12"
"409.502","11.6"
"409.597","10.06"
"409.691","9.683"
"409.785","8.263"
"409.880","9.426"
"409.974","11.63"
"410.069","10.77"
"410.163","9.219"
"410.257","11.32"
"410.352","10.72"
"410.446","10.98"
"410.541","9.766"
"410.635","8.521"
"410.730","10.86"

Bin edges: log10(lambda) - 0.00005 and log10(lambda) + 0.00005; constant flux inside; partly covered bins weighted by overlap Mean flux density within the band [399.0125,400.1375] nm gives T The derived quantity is 9.68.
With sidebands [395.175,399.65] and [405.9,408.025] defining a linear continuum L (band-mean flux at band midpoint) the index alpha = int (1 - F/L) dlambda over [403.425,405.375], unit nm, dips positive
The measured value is 0.23 nm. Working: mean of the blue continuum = 9.82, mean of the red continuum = 10.4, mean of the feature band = 9.03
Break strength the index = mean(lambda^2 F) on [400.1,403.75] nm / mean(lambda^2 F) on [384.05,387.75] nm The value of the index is 0.82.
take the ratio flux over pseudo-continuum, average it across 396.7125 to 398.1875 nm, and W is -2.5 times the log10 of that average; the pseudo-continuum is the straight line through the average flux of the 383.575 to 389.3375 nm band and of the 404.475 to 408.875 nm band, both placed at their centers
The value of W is 0.129 mag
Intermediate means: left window 12.4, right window 9.8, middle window 9.74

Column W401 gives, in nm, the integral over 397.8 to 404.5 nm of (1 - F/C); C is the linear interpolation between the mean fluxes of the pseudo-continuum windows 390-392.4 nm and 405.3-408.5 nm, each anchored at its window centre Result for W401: 0.47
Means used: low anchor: 10.6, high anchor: 10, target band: 9.53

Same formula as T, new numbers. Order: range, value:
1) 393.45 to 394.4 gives 9.61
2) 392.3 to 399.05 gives 9.77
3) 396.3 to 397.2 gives 9.56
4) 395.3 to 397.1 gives 10.2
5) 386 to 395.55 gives 10.7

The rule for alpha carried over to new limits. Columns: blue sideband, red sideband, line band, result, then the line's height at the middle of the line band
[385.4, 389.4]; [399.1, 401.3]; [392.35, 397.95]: 0.263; 10.4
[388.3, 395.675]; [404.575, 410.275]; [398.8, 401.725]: 0.179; 10.2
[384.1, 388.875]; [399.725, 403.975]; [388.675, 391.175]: 0.106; 11.7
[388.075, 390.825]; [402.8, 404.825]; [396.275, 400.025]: 0.232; 10.2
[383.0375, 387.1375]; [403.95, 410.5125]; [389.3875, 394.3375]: 0.681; 12.1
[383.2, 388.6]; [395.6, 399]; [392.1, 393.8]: 0.154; 10.8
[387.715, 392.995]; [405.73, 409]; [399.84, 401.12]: 0.154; 10.5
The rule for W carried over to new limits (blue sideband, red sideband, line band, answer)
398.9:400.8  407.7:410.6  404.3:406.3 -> 0.11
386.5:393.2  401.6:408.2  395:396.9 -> 0.04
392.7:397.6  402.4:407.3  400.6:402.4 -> 0.03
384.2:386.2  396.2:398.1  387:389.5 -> 0.06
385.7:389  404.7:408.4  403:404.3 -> 0.06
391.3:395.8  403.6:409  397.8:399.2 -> 0.05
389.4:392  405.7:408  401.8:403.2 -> 0.08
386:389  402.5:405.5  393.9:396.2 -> 0.05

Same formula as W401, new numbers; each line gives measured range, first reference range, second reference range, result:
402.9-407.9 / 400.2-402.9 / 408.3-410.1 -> 0.05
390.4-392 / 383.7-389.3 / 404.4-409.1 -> 0.11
